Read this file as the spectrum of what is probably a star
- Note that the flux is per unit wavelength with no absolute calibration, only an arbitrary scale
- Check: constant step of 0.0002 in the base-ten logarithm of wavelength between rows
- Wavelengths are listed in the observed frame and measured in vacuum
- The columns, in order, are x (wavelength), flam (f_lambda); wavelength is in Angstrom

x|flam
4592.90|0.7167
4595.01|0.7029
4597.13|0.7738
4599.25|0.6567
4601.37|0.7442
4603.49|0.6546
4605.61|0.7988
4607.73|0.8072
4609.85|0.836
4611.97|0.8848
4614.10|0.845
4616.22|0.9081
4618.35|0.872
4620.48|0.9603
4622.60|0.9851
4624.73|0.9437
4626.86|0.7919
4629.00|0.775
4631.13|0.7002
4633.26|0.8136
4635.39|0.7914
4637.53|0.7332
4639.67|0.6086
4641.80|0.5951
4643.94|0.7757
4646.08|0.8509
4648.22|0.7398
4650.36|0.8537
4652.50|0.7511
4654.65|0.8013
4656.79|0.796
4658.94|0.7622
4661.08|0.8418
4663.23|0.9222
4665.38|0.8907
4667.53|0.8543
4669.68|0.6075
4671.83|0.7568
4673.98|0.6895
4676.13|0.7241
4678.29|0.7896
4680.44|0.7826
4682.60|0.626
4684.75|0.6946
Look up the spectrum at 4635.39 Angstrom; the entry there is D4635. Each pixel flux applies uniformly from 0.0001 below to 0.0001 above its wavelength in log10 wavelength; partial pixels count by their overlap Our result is 0.7914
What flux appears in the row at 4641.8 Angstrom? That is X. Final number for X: 0.5951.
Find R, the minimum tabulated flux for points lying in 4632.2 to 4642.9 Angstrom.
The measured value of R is 0.5951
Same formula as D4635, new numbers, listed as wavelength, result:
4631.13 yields 0.7002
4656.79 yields 0.796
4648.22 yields 0.7398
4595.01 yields 0.7029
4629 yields 0.775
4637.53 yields 0.7332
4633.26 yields 0.8136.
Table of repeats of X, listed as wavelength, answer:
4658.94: 0.7622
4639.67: 0.6086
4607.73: 0.8072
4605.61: 0.7988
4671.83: 0.7568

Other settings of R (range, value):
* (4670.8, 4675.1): 0.6895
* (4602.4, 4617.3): 0.6546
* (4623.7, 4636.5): 0.7002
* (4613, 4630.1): 0.775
